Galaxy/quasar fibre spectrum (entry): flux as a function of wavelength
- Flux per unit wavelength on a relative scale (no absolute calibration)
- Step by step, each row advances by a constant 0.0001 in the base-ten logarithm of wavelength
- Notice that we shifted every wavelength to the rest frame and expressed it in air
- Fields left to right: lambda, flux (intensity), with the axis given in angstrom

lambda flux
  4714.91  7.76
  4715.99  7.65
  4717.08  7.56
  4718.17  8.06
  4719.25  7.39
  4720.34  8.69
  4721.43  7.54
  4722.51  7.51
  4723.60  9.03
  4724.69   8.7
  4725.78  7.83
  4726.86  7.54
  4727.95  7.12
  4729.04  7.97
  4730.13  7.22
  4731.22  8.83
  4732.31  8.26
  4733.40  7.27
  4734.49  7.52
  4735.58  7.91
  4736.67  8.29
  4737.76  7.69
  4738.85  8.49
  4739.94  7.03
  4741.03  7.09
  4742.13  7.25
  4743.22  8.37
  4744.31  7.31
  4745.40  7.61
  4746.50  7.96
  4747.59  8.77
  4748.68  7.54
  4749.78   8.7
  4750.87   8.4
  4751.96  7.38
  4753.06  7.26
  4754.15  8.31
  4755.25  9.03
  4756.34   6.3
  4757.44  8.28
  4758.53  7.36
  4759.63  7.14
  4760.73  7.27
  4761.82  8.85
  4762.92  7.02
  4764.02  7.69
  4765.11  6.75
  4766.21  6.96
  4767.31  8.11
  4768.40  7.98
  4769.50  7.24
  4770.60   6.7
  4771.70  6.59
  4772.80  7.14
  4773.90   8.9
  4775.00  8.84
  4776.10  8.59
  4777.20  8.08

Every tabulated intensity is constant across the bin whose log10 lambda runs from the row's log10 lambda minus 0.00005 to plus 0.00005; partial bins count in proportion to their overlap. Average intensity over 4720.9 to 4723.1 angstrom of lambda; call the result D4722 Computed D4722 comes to 7.57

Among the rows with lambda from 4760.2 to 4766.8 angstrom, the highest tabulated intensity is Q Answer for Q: 8.85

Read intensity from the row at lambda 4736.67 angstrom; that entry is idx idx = 8.29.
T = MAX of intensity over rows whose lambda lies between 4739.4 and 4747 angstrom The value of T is 8.37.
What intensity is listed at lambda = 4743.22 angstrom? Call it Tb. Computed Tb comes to 8.37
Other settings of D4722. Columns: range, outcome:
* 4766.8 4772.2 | 7.33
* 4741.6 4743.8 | 7.82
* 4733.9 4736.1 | 7.7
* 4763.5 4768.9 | 7.51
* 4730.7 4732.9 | 8.51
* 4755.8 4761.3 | 7.28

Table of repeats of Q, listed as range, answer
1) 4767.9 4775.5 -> 8.9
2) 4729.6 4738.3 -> 8.83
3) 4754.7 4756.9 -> 9.03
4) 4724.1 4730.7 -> 8.7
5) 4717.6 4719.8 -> 8.06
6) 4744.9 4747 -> 7.96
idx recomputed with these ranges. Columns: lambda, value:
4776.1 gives 8.59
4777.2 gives 8.08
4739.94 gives 7.03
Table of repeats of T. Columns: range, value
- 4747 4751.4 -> 8.77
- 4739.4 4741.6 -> 7.09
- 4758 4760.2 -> 7.36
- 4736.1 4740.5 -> 8.49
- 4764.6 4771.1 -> 8.11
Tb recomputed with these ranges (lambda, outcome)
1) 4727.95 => 7.12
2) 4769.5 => 7.24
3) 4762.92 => 7.02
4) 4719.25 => 7.39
